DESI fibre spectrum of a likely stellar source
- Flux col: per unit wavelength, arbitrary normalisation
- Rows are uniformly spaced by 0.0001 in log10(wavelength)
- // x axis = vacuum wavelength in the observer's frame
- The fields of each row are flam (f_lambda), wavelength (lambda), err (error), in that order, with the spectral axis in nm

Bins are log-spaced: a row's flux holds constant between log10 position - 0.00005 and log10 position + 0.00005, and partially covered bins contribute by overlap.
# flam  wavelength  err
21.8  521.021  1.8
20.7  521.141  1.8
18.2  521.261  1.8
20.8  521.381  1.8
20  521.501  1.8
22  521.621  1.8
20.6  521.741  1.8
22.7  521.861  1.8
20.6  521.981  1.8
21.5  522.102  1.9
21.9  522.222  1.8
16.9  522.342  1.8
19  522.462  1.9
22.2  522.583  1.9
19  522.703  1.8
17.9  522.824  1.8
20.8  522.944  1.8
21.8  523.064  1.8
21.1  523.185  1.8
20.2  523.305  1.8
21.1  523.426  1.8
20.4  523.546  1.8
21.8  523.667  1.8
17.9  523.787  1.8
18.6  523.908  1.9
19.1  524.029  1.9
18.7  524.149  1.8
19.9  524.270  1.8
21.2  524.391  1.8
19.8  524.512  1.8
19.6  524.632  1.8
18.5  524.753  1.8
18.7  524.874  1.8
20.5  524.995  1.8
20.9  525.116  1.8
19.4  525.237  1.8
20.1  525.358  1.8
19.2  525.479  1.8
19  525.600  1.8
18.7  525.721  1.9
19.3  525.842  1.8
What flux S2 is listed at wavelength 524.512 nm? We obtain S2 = 19.8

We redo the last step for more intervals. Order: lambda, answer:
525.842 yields 19.3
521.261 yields 18.2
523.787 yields 17.9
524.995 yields 20.5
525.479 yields 19.2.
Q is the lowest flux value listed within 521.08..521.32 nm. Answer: 18.2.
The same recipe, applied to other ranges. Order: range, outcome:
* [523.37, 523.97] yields 17.9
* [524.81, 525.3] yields 18.7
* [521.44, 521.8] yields 20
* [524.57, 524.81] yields 18.5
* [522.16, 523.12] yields 16.9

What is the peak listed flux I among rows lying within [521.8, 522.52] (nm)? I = 22.7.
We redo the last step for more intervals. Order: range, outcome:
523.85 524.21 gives 19.1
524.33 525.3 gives 21.2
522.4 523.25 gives 22.2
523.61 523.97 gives 21.8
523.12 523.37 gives 21.1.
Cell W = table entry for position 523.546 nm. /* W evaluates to 20.4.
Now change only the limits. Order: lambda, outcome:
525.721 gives 18.7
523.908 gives 18.6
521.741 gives 20.6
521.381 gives 20.8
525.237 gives 19.4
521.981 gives 20.6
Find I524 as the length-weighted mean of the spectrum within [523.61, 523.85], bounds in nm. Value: 19.8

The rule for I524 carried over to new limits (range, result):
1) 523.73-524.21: 18.6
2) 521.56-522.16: 21.5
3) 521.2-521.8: 20.3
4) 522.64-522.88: 18.5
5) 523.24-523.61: 20.6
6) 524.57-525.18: 19.6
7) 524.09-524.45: 19.9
